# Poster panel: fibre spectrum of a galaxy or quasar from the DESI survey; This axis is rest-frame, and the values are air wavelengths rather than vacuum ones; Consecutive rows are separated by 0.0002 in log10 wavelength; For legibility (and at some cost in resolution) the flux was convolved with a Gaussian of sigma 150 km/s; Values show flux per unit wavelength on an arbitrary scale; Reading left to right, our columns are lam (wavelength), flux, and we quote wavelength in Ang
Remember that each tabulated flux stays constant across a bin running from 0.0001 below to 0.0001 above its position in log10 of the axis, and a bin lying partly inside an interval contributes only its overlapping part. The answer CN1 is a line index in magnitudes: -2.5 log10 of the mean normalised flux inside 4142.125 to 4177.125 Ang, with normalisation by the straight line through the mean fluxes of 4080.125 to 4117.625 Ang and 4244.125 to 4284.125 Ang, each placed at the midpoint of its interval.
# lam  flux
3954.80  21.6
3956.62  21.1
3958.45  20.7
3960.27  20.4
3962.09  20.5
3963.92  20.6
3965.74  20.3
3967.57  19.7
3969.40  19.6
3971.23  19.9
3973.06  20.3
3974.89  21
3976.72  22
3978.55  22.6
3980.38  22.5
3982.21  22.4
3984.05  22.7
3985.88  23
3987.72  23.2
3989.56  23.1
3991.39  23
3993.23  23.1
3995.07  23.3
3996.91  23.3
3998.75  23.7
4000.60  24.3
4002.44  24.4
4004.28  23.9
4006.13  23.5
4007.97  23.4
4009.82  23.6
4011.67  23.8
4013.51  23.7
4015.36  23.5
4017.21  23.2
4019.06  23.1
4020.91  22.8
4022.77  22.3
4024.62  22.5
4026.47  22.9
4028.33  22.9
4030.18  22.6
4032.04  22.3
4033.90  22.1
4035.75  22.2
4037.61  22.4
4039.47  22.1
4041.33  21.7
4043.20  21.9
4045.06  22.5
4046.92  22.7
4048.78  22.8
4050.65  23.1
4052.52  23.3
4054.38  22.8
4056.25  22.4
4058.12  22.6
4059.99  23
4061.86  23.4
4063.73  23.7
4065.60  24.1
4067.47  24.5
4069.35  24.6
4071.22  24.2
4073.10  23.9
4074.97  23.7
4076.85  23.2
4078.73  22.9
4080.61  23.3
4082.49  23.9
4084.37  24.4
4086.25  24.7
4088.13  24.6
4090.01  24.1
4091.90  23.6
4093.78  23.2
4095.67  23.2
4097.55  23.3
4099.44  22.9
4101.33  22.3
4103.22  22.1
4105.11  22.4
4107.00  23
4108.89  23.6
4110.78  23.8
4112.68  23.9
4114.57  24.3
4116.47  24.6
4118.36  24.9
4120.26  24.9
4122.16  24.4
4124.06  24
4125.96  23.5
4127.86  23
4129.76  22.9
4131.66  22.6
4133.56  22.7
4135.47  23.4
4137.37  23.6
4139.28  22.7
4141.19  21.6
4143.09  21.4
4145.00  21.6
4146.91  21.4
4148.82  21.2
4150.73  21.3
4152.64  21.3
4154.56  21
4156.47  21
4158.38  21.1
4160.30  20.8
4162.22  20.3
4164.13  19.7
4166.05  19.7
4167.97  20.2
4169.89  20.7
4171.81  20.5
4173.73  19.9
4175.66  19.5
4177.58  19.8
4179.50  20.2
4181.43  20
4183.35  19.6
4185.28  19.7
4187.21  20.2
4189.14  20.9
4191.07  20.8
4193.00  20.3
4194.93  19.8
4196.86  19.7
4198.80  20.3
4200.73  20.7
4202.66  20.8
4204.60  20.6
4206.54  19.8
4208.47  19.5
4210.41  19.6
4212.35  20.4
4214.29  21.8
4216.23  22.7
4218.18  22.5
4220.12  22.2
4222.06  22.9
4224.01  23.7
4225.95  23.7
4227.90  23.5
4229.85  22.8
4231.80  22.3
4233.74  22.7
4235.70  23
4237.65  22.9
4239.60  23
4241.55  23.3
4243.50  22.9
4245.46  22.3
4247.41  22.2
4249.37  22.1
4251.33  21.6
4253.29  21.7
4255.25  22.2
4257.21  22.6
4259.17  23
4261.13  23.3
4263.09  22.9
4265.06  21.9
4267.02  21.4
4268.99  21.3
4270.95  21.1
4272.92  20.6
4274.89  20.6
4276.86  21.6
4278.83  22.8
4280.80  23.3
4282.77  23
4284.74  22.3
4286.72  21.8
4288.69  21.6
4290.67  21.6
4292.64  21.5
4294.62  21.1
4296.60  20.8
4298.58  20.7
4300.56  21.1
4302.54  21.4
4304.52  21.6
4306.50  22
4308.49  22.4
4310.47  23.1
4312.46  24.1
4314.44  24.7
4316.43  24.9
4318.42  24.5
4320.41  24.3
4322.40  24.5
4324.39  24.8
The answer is 0.12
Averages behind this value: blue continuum 23.6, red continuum 22.1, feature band 20.7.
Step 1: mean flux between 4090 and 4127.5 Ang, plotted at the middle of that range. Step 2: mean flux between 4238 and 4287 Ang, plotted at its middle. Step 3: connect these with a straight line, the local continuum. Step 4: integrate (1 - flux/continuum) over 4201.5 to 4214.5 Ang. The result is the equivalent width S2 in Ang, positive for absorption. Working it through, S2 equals 1.4 Ang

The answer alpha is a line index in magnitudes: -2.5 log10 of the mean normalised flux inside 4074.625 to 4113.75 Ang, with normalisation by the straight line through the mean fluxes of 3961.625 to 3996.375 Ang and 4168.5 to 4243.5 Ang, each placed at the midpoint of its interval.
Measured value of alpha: -0.093 mag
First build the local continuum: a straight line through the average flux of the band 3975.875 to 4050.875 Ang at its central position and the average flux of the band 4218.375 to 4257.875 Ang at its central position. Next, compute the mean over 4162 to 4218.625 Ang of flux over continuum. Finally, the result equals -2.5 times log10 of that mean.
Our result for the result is 0.122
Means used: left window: 22.9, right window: 22.7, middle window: 20.3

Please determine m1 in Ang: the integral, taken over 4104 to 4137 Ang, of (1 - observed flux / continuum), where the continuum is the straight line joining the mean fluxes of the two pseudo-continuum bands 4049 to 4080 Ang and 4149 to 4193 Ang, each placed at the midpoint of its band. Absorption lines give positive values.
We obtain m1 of -2.72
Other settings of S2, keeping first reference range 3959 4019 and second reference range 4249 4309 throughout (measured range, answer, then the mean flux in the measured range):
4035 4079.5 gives -1.58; 23.1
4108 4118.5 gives -0.93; 24.1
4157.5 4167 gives 0.76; 20.3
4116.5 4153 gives -1.15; 22.8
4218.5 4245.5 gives -1.27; 23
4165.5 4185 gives 1.80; 20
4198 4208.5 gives 0.78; 20.4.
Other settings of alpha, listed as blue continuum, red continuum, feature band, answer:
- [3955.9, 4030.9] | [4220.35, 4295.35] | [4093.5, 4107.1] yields -0.02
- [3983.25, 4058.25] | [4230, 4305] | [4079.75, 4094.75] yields -0.06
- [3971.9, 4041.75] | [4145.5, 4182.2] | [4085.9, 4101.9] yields -0.10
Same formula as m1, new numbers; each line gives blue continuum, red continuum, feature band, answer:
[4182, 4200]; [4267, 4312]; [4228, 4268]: -2.8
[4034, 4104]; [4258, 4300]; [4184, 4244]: 1.8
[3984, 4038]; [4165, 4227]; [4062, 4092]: -2.3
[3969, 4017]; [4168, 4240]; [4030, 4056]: 0.0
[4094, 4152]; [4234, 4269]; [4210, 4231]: 0.2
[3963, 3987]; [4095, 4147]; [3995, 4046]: -2.6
